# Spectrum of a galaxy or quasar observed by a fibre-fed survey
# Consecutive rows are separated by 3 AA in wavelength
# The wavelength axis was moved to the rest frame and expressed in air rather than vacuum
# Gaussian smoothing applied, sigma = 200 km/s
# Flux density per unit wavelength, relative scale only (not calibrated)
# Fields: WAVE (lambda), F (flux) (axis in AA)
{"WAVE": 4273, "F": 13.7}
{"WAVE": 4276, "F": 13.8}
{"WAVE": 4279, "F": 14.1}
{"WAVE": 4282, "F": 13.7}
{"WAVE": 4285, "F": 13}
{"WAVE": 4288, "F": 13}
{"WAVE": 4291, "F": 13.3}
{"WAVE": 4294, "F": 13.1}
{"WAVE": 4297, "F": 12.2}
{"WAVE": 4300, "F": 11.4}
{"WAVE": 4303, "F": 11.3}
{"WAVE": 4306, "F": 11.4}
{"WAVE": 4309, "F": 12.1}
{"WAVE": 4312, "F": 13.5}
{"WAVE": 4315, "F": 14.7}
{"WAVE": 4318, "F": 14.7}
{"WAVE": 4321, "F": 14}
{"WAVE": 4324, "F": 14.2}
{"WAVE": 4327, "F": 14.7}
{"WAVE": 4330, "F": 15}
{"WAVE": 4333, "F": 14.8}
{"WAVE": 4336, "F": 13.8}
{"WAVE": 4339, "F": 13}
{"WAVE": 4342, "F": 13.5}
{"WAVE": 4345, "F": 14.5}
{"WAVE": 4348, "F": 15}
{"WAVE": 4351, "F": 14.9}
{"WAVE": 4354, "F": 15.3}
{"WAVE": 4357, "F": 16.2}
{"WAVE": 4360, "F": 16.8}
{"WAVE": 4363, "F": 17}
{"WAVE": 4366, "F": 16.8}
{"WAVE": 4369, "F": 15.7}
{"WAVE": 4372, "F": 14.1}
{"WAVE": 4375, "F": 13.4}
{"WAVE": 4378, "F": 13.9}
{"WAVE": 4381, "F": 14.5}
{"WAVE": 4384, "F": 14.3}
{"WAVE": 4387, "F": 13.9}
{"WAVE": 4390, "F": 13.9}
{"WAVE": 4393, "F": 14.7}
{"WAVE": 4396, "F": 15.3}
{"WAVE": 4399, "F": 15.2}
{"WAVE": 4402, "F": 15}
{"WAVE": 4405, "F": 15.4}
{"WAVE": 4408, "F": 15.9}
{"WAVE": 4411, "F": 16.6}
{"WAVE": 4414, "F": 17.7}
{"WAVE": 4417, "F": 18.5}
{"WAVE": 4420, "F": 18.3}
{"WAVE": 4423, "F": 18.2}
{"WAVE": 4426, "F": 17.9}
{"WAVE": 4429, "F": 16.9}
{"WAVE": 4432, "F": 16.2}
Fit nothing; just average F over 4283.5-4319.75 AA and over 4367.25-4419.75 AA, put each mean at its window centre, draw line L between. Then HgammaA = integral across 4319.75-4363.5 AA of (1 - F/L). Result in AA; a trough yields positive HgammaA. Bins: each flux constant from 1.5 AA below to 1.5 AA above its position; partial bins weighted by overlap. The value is -2.9 AA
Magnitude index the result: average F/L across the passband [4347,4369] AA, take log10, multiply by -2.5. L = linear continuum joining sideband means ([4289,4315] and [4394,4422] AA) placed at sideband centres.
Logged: -0.10 mag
